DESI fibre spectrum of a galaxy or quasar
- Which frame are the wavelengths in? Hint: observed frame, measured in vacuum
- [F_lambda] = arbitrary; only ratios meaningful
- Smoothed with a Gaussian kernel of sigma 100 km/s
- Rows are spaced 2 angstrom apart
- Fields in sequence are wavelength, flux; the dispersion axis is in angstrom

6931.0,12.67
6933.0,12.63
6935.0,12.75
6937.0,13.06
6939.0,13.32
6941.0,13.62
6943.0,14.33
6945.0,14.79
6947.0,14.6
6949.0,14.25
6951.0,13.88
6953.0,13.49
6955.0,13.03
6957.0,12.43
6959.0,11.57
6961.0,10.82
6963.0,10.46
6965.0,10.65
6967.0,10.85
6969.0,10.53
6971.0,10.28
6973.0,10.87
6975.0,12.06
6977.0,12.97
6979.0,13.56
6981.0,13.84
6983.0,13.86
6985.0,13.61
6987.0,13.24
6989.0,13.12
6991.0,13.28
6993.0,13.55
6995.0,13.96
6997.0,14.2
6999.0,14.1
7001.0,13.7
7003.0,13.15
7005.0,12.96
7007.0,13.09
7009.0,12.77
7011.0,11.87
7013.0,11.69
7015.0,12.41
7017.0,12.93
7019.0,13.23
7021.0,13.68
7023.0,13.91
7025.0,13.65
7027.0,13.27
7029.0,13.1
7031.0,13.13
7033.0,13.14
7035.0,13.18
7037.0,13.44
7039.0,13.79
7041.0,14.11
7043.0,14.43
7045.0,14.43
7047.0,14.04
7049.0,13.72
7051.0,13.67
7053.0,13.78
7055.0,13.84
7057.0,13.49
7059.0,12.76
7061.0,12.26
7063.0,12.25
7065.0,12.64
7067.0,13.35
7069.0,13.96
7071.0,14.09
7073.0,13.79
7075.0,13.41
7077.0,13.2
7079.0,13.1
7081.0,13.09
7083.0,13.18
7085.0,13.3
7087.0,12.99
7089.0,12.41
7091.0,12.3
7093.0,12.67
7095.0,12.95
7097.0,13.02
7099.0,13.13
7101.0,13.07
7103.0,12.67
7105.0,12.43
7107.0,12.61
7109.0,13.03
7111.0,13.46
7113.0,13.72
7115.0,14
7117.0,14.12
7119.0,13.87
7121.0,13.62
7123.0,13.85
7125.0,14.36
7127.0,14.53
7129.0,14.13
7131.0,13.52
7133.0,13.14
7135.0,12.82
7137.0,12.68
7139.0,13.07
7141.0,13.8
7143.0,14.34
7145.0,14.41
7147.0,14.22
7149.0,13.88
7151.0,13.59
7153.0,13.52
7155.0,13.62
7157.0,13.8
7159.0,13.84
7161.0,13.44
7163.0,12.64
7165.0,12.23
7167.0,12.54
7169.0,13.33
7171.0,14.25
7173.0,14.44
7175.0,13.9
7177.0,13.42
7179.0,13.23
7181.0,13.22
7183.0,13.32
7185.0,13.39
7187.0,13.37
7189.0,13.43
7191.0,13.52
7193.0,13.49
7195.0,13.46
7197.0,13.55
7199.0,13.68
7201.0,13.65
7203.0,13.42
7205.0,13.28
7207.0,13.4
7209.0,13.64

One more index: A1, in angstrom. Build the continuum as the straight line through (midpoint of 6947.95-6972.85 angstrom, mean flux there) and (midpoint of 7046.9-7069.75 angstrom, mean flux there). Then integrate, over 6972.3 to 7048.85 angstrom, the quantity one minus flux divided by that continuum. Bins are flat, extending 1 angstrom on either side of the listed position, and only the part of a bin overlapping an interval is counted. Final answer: -4.5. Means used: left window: 11.8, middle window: 13.3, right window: 13.3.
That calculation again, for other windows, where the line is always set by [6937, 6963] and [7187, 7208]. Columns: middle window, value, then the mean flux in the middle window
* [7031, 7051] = -0.7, 13.8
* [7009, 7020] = 0.7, 12.5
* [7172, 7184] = -0.1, 13.6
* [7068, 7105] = 0.7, 13.1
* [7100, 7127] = -0.2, 13.5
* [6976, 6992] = -0.2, 13.4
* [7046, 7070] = 0.0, 13.3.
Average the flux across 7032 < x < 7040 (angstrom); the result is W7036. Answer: 13.4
